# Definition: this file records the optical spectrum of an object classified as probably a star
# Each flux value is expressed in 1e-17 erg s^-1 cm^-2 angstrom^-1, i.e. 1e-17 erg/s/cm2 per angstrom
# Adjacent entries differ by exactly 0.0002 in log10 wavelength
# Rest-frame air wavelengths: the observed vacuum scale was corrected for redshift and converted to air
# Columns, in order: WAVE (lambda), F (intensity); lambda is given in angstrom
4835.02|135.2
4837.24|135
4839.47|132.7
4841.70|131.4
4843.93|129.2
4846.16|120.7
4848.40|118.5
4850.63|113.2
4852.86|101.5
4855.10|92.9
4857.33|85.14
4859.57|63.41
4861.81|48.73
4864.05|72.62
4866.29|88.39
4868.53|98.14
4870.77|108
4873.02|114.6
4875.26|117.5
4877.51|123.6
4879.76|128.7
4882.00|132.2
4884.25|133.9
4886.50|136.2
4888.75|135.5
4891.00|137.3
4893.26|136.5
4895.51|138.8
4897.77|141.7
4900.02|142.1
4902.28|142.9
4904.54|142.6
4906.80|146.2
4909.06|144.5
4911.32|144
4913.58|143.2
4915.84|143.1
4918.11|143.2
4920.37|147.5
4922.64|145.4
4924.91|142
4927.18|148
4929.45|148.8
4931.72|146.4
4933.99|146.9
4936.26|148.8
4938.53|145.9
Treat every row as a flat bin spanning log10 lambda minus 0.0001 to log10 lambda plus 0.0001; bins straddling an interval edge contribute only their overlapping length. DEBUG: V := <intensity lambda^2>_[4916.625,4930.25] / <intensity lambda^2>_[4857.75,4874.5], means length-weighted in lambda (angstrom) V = 1.7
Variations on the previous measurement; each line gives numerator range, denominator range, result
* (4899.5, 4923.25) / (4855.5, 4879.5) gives 1.57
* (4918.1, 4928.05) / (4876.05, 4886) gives 1.14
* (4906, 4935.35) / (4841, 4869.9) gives 1.54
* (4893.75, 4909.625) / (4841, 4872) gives 1.49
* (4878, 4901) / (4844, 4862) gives 1.42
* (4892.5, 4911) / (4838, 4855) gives 1.22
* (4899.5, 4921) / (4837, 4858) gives 1.27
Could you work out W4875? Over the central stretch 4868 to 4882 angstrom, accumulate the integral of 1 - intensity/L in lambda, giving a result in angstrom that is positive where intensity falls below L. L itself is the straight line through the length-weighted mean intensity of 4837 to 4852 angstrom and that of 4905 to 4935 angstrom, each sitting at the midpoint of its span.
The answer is 1.7 angstrom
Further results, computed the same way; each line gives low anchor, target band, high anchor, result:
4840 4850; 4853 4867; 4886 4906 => 5.68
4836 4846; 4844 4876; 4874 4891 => 8.30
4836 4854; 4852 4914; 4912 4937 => 7.09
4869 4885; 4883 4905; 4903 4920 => -1.01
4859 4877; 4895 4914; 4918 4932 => -2.56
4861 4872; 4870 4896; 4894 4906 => -3.84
